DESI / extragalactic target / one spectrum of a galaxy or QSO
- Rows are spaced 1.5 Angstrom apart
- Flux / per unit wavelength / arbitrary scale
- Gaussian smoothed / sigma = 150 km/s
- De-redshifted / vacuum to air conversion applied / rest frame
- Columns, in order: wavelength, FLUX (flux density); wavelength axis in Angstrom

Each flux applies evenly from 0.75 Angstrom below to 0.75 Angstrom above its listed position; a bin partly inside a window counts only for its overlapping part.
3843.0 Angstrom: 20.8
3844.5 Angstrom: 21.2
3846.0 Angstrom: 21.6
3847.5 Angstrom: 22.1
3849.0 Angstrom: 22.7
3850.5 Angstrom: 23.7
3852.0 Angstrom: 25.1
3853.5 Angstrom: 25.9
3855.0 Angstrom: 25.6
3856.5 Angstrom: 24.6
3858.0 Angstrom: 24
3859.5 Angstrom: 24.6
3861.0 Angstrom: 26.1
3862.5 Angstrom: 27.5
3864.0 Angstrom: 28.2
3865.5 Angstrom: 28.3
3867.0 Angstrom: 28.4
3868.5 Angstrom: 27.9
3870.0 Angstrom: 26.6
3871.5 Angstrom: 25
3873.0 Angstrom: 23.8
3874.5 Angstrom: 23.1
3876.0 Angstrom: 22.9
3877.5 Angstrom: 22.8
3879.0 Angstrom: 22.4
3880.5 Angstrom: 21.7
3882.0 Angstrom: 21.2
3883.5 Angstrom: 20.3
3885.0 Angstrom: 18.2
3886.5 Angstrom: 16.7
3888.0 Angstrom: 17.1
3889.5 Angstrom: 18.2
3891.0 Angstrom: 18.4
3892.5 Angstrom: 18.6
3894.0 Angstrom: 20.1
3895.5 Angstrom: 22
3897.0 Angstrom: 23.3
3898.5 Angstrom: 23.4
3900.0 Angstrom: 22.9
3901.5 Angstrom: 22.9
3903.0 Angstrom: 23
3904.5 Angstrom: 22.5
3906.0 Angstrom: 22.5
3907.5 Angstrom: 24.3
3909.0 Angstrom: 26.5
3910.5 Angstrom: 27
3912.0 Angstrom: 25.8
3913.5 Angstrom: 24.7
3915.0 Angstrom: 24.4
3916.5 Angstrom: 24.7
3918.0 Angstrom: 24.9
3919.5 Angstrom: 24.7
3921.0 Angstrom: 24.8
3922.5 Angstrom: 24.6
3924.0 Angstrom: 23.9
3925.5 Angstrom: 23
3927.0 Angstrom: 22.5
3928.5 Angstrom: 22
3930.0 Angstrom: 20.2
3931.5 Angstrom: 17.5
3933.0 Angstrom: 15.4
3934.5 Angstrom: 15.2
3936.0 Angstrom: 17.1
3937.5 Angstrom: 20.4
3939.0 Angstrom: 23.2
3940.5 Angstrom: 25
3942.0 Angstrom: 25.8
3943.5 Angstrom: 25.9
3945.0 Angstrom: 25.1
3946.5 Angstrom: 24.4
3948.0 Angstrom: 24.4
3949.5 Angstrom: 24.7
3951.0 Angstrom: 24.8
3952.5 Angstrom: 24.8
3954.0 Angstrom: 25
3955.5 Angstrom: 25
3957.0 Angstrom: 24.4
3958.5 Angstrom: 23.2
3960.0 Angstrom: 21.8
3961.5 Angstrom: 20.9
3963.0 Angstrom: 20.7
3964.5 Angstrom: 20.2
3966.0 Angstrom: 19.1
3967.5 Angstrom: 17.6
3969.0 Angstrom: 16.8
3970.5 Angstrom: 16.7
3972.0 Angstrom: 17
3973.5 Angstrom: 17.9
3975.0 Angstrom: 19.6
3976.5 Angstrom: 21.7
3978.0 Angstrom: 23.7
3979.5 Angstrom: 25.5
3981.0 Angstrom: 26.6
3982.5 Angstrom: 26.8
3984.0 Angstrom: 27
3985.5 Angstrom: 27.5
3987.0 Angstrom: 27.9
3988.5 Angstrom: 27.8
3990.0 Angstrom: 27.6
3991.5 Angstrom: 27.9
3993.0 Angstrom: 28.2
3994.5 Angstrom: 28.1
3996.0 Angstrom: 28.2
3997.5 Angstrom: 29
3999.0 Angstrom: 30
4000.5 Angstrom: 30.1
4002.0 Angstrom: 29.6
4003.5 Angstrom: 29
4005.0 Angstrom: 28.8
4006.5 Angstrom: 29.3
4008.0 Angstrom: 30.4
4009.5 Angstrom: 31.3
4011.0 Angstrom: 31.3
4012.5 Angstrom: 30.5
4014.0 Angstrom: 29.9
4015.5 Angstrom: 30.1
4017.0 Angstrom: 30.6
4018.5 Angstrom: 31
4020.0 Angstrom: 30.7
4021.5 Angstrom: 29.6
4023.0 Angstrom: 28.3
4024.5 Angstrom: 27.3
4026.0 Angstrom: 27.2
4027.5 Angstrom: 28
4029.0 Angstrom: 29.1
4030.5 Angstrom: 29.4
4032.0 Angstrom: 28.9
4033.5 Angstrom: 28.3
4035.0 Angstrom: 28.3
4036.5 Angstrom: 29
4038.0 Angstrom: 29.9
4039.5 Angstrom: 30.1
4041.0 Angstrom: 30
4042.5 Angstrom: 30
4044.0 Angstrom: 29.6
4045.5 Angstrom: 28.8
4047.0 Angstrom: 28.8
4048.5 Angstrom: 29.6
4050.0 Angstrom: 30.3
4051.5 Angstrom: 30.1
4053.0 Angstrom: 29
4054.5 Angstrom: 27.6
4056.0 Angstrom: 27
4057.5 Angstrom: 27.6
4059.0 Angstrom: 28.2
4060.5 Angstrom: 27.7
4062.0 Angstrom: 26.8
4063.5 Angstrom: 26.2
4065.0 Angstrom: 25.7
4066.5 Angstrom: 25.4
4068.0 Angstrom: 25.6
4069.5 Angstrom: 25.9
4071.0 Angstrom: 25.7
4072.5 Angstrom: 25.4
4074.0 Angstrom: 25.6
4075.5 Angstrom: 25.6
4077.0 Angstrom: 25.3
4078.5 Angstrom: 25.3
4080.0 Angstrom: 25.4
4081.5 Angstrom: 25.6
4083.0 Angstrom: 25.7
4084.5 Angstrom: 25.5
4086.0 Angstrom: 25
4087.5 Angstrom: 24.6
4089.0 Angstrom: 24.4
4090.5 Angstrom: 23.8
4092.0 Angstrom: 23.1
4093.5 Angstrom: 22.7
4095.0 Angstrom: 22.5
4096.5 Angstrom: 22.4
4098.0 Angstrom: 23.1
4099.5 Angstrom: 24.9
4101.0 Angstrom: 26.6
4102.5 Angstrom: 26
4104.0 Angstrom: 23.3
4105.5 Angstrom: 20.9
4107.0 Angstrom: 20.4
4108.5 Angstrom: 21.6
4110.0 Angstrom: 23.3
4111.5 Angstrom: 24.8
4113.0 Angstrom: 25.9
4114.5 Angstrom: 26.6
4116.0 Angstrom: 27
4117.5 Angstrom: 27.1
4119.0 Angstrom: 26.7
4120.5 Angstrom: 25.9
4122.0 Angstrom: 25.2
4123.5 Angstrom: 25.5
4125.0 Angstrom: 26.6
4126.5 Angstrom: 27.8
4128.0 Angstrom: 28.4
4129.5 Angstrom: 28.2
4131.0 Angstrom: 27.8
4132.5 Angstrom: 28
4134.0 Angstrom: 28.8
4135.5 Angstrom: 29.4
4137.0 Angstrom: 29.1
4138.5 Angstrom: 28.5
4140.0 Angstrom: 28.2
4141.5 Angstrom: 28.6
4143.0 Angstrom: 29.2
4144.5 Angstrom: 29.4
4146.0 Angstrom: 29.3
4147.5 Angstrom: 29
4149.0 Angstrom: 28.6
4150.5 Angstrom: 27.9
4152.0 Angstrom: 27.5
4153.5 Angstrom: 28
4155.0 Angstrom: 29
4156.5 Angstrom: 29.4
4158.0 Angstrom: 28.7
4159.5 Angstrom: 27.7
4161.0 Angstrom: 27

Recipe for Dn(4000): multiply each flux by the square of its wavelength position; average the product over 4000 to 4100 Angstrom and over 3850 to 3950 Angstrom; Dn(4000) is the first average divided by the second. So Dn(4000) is 1.3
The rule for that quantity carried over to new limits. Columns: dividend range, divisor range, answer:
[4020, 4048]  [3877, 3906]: 1.49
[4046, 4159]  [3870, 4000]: 1.25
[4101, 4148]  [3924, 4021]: 1.16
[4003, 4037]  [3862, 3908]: 1.39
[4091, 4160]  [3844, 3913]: 1.29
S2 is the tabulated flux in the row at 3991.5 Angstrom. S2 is 27.9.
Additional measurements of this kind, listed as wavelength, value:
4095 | 22.5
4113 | 25.9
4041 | 30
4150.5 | 27.9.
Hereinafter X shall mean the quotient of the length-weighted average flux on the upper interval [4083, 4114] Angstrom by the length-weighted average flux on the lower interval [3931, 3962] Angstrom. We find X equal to 1.1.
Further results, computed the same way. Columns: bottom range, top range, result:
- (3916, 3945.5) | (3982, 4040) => 1.30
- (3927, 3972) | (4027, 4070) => 1.31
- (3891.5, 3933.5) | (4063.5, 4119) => 1.08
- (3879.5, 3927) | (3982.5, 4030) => 1.29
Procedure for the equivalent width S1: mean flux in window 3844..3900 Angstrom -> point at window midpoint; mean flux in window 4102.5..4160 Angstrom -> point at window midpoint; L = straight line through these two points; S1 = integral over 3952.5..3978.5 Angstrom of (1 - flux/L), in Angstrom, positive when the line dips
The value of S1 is 4.0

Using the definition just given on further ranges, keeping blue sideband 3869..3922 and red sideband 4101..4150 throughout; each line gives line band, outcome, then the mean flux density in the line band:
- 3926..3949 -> 1.7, 21.7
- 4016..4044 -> -4.7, 29.2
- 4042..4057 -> -2.2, 29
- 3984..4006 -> -3.7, 28.5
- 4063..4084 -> 0.2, 25.6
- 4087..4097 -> 1.1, 23.4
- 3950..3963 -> 0.1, 23.6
